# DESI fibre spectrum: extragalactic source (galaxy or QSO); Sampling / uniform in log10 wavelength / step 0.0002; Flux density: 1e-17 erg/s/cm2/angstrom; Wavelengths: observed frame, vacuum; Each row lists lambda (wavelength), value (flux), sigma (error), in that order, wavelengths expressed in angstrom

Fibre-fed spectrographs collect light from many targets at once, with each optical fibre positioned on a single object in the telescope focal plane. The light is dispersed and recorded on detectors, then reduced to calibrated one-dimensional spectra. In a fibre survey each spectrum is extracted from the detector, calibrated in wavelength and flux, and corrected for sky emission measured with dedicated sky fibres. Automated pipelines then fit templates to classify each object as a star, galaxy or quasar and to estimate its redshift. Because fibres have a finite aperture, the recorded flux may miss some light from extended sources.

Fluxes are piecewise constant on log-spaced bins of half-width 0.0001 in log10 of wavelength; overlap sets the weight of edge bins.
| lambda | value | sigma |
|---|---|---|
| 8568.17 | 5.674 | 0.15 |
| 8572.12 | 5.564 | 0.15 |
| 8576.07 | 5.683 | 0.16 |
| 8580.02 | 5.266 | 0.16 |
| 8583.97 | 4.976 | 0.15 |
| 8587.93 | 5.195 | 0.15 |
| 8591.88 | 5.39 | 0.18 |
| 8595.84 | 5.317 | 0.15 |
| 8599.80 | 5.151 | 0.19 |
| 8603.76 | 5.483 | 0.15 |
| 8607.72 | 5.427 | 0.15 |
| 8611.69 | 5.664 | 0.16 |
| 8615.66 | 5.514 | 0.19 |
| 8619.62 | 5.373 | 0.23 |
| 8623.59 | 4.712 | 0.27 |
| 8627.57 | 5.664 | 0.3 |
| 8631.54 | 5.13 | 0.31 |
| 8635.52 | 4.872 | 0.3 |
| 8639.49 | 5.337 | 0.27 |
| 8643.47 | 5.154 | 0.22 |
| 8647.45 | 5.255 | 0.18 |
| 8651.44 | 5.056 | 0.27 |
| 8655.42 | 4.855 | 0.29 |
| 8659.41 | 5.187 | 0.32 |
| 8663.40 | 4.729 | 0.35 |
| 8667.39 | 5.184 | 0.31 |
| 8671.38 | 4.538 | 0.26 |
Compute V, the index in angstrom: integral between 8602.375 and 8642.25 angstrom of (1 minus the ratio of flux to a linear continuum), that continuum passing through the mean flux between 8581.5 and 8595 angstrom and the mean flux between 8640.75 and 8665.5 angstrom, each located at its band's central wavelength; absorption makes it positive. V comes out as -1.5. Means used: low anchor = 5.2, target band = 5.31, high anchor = 5.05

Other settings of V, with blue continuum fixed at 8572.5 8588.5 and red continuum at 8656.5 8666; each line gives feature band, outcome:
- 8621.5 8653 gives -0.5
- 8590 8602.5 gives -0.1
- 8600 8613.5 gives -0.7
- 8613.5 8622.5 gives -0.4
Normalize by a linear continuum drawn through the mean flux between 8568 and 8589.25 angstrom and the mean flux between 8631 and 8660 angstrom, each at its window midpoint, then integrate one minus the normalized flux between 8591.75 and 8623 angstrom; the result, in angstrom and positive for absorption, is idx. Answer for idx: -0.8 angstrom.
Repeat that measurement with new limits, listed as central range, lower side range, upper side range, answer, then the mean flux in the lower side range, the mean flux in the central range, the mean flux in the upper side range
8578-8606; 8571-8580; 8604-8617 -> 1.43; 5.55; 5.26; 5.53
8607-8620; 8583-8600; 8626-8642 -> -0.71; 5.22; 5.52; 5.24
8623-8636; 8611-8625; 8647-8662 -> 0.17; 5.31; 5.16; 5.05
